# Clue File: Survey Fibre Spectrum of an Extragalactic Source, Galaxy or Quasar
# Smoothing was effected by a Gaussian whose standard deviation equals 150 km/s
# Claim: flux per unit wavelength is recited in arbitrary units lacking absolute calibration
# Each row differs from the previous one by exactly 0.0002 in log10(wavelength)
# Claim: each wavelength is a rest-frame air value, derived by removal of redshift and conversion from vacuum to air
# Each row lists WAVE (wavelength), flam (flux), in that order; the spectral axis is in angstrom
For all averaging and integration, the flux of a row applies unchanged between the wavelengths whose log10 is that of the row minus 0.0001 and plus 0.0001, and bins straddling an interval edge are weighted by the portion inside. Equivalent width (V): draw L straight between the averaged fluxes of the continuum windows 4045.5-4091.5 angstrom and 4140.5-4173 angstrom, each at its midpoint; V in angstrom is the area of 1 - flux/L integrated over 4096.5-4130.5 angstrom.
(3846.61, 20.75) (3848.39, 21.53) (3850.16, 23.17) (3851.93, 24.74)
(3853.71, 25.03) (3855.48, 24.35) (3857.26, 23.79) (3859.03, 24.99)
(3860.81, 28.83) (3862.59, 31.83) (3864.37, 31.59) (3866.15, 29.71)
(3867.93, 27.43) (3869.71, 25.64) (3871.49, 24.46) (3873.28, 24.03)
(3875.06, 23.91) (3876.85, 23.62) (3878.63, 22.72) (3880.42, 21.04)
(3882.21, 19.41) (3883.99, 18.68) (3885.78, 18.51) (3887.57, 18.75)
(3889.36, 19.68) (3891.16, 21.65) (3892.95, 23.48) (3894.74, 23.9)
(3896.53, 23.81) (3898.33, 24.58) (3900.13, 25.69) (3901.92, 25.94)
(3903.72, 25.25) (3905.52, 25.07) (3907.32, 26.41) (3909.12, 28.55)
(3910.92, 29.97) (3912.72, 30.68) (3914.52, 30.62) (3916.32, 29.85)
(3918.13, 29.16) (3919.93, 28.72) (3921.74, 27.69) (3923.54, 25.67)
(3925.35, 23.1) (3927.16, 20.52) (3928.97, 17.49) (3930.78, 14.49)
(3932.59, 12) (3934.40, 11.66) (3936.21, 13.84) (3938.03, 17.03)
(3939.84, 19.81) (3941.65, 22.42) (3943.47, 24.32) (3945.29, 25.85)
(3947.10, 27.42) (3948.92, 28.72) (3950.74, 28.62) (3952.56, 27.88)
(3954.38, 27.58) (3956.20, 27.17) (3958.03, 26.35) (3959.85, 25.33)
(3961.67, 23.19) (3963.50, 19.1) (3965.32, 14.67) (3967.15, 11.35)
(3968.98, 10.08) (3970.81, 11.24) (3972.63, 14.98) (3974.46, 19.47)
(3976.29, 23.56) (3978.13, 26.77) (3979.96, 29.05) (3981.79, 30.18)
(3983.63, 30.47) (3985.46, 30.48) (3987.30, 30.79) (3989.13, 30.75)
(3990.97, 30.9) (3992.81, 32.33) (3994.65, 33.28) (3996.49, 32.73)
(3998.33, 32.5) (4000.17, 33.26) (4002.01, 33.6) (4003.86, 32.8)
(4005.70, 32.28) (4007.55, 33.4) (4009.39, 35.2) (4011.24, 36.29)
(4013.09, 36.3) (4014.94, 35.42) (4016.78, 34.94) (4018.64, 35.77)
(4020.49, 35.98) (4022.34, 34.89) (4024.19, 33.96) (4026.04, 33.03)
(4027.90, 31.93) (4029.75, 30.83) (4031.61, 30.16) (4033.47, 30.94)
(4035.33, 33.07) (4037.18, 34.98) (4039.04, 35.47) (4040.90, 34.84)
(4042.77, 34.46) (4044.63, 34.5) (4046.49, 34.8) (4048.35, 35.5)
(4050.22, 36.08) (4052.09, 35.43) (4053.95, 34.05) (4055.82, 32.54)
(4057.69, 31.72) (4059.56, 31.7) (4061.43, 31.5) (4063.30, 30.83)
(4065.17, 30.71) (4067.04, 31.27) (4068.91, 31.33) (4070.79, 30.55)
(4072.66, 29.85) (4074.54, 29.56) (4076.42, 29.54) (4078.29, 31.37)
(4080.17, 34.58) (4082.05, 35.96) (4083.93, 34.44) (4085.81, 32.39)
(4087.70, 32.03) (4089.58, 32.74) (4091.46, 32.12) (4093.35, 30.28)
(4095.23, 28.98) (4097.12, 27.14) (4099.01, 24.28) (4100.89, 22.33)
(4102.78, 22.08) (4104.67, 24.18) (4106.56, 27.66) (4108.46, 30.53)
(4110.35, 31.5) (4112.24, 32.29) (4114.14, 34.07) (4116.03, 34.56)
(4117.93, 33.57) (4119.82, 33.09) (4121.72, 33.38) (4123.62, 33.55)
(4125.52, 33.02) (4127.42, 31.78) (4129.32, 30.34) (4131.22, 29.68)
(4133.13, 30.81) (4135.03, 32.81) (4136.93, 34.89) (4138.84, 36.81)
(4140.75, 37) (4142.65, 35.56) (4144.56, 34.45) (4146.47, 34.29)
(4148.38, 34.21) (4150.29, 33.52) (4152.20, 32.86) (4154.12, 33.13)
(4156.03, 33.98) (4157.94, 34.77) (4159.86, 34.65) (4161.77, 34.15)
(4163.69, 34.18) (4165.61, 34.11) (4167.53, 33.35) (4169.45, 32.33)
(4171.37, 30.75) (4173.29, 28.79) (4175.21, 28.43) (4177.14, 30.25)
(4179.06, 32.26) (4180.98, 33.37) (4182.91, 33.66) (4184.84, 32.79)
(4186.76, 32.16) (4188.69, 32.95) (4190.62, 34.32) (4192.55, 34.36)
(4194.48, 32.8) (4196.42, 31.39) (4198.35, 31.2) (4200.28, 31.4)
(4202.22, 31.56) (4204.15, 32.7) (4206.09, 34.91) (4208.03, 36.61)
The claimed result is 3.3 angstrom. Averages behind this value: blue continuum 32.5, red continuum 33.8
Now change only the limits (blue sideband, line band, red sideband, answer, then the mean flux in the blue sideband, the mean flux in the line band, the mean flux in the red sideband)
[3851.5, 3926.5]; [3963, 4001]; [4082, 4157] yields 3.8 angstrom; 25.3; 25.2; 31.8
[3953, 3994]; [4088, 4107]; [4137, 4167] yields 2.4 angstrom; 24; 27.3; 34.5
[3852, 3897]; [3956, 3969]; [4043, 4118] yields 3.4 angstrom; 24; 19.9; 31.3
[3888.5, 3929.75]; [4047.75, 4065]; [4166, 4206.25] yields -2.4 angstrom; 25.6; 33.1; 32.2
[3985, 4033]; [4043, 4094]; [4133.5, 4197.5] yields 1.1 angstrom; 33.2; 32.5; 33.3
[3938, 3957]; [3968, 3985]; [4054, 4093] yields 3.2 angstrom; 25.5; 22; 31.9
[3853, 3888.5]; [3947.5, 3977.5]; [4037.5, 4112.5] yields 6.7 angstrom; 24.4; 21.3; 31.3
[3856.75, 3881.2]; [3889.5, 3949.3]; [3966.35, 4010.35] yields 6.7 angstrom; 26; 23.7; 27.6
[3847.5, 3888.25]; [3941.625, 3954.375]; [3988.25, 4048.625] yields 1.1 angstrom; 24.3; 26.8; 33.7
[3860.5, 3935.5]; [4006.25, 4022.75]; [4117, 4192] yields -4.2 angstrom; 24.1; 35.3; 33.1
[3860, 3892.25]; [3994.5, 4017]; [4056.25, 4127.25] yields -4.7 angstrom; 23.9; 34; 30.9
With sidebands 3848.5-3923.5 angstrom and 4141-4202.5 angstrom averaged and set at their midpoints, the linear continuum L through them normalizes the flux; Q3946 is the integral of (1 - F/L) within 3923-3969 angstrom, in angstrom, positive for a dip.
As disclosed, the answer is 9.8 angstrom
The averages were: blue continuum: 25.3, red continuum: 32.9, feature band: 21.2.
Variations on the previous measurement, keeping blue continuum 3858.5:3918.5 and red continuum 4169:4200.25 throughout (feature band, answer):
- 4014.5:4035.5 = -3.7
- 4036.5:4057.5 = -4.2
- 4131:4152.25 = -2.1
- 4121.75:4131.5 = -0.4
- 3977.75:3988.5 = -0.9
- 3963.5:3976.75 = 5.9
